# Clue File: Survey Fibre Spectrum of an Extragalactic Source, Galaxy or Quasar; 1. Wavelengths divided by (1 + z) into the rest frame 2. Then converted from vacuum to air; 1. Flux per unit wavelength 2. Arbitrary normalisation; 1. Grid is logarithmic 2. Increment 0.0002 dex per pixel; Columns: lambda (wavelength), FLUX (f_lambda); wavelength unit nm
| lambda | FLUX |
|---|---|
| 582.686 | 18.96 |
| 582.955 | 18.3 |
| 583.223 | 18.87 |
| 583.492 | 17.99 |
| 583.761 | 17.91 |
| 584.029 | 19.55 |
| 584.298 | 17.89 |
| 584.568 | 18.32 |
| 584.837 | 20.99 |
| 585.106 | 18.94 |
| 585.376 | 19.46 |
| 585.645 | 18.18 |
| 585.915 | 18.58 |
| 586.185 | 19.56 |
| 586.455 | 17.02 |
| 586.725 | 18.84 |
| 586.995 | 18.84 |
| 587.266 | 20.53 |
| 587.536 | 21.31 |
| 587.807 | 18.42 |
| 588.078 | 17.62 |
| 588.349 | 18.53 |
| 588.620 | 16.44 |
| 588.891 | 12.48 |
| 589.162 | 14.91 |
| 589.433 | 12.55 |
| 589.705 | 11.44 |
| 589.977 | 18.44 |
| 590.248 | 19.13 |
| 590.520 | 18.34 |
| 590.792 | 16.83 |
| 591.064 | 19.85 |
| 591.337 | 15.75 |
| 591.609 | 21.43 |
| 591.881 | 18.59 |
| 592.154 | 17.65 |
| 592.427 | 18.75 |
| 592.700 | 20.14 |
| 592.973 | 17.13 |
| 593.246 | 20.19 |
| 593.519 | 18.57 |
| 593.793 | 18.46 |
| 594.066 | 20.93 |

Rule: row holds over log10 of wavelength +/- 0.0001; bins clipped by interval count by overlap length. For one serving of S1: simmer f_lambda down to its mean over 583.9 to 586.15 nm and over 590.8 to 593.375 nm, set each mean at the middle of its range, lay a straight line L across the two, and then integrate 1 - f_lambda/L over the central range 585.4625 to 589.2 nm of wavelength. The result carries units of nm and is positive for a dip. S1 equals 0.17 nm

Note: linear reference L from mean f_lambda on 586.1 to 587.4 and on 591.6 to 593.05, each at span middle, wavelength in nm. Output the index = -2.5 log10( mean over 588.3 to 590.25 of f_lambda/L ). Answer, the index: 0.24 mag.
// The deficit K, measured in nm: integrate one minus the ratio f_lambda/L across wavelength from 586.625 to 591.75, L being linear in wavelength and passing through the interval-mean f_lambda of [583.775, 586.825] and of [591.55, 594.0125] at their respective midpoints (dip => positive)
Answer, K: 0.39 nm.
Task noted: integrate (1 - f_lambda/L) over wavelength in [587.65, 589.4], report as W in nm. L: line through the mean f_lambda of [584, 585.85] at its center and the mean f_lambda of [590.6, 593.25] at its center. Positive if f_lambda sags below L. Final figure 0.24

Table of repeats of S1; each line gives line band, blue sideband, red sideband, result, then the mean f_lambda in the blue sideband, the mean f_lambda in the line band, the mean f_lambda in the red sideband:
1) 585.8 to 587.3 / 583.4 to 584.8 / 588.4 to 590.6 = -0.14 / 18.5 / 18.8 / 15.5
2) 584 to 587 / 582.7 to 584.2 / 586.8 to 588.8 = -0.04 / 18.5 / 18.8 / 18.7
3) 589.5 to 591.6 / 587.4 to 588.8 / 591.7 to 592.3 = 0.13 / 18.3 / 17.2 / 18.4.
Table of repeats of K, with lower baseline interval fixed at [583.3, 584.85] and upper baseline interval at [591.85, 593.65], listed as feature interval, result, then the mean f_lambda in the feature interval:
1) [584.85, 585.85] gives -0.03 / 19.1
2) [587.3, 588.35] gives -0.03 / 19.2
